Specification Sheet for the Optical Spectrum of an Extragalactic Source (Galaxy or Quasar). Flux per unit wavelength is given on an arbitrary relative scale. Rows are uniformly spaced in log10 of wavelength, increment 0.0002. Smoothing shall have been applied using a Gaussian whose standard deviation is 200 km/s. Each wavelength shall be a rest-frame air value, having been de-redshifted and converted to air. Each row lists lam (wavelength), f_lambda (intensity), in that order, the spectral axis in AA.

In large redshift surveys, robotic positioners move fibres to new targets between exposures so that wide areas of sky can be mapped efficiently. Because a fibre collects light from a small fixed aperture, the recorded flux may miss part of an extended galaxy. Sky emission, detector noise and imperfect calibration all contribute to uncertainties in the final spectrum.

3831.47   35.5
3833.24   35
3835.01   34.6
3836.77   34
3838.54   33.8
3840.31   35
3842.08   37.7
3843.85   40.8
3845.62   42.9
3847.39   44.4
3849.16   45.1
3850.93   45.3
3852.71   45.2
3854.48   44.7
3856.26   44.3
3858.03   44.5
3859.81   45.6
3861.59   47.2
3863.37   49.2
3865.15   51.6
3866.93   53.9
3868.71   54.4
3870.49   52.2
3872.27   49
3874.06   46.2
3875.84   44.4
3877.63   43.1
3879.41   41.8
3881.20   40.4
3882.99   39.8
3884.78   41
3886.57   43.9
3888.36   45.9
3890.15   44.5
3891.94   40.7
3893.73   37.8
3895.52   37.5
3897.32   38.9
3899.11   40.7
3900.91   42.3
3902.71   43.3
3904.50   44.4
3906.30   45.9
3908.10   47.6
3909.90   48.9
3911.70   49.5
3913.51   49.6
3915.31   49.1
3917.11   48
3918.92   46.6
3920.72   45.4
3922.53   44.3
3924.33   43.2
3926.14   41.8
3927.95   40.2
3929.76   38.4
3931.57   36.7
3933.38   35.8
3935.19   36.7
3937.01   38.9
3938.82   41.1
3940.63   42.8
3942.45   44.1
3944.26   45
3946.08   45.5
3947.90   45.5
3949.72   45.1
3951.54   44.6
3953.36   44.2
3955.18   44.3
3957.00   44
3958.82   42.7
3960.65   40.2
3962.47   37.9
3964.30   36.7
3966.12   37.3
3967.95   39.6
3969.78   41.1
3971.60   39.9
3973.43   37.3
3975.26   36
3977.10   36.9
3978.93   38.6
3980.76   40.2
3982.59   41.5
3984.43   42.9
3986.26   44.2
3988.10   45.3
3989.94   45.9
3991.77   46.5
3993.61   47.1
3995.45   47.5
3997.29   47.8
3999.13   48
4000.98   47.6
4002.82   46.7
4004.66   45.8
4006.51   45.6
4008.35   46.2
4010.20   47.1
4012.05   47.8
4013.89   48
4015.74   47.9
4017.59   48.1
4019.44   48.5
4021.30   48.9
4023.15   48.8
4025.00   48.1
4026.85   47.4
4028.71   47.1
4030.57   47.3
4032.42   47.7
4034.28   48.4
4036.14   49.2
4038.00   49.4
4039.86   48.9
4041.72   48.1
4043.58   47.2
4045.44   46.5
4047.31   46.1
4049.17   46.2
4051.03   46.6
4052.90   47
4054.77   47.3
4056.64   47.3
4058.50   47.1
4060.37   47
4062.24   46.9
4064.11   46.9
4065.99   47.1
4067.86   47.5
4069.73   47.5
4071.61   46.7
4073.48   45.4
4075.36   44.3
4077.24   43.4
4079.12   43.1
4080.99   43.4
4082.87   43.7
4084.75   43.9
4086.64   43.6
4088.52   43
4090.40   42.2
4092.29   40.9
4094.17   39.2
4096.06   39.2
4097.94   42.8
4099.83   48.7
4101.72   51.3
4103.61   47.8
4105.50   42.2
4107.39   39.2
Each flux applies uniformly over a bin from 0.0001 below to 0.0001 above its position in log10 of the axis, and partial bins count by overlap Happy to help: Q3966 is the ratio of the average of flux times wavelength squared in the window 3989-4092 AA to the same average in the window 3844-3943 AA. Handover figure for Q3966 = 1.14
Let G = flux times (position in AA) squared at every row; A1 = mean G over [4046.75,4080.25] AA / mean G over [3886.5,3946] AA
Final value 1.2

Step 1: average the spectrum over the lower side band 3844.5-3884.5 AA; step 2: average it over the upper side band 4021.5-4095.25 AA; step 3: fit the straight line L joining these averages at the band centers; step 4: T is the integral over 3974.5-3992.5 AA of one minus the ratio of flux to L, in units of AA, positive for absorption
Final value 1.7 AA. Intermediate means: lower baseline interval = 46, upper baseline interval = 46.1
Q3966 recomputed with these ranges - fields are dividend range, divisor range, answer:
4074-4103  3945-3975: 1.12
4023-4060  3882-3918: 1.16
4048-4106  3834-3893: 1.15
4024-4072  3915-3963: 1.17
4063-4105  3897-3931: 1.09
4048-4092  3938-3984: 1.16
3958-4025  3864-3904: 1.05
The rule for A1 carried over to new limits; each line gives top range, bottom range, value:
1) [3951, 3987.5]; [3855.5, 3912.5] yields 0.94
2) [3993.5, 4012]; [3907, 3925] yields 1.04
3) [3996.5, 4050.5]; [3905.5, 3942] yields 1.15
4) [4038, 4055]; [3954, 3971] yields 1.22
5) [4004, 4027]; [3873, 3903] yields 1.21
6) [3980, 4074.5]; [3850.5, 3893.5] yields 1.11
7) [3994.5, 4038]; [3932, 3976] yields 1.20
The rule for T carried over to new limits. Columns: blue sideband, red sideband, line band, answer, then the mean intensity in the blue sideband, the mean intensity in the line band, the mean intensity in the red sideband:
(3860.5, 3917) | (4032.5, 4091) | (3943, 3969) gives 1.90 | 45.3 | 42.3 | 46.2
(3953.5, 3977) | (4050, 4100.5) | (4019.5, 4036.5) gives -2.15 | 39.8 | 48.1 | 44.9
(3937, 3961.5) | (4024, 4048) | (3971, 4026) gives 1.16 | 43.6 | 45.1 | 47.8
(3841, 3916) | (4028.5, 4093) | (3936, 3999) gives 4.30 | 44.8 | 42.4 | 46.1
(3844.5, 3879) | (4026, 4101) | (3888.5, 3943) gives 4.39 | 46.9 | 42.9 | 45.8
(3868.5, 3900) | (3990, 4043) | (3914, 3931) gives 0.15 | 43.2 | 44.1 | 47.7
